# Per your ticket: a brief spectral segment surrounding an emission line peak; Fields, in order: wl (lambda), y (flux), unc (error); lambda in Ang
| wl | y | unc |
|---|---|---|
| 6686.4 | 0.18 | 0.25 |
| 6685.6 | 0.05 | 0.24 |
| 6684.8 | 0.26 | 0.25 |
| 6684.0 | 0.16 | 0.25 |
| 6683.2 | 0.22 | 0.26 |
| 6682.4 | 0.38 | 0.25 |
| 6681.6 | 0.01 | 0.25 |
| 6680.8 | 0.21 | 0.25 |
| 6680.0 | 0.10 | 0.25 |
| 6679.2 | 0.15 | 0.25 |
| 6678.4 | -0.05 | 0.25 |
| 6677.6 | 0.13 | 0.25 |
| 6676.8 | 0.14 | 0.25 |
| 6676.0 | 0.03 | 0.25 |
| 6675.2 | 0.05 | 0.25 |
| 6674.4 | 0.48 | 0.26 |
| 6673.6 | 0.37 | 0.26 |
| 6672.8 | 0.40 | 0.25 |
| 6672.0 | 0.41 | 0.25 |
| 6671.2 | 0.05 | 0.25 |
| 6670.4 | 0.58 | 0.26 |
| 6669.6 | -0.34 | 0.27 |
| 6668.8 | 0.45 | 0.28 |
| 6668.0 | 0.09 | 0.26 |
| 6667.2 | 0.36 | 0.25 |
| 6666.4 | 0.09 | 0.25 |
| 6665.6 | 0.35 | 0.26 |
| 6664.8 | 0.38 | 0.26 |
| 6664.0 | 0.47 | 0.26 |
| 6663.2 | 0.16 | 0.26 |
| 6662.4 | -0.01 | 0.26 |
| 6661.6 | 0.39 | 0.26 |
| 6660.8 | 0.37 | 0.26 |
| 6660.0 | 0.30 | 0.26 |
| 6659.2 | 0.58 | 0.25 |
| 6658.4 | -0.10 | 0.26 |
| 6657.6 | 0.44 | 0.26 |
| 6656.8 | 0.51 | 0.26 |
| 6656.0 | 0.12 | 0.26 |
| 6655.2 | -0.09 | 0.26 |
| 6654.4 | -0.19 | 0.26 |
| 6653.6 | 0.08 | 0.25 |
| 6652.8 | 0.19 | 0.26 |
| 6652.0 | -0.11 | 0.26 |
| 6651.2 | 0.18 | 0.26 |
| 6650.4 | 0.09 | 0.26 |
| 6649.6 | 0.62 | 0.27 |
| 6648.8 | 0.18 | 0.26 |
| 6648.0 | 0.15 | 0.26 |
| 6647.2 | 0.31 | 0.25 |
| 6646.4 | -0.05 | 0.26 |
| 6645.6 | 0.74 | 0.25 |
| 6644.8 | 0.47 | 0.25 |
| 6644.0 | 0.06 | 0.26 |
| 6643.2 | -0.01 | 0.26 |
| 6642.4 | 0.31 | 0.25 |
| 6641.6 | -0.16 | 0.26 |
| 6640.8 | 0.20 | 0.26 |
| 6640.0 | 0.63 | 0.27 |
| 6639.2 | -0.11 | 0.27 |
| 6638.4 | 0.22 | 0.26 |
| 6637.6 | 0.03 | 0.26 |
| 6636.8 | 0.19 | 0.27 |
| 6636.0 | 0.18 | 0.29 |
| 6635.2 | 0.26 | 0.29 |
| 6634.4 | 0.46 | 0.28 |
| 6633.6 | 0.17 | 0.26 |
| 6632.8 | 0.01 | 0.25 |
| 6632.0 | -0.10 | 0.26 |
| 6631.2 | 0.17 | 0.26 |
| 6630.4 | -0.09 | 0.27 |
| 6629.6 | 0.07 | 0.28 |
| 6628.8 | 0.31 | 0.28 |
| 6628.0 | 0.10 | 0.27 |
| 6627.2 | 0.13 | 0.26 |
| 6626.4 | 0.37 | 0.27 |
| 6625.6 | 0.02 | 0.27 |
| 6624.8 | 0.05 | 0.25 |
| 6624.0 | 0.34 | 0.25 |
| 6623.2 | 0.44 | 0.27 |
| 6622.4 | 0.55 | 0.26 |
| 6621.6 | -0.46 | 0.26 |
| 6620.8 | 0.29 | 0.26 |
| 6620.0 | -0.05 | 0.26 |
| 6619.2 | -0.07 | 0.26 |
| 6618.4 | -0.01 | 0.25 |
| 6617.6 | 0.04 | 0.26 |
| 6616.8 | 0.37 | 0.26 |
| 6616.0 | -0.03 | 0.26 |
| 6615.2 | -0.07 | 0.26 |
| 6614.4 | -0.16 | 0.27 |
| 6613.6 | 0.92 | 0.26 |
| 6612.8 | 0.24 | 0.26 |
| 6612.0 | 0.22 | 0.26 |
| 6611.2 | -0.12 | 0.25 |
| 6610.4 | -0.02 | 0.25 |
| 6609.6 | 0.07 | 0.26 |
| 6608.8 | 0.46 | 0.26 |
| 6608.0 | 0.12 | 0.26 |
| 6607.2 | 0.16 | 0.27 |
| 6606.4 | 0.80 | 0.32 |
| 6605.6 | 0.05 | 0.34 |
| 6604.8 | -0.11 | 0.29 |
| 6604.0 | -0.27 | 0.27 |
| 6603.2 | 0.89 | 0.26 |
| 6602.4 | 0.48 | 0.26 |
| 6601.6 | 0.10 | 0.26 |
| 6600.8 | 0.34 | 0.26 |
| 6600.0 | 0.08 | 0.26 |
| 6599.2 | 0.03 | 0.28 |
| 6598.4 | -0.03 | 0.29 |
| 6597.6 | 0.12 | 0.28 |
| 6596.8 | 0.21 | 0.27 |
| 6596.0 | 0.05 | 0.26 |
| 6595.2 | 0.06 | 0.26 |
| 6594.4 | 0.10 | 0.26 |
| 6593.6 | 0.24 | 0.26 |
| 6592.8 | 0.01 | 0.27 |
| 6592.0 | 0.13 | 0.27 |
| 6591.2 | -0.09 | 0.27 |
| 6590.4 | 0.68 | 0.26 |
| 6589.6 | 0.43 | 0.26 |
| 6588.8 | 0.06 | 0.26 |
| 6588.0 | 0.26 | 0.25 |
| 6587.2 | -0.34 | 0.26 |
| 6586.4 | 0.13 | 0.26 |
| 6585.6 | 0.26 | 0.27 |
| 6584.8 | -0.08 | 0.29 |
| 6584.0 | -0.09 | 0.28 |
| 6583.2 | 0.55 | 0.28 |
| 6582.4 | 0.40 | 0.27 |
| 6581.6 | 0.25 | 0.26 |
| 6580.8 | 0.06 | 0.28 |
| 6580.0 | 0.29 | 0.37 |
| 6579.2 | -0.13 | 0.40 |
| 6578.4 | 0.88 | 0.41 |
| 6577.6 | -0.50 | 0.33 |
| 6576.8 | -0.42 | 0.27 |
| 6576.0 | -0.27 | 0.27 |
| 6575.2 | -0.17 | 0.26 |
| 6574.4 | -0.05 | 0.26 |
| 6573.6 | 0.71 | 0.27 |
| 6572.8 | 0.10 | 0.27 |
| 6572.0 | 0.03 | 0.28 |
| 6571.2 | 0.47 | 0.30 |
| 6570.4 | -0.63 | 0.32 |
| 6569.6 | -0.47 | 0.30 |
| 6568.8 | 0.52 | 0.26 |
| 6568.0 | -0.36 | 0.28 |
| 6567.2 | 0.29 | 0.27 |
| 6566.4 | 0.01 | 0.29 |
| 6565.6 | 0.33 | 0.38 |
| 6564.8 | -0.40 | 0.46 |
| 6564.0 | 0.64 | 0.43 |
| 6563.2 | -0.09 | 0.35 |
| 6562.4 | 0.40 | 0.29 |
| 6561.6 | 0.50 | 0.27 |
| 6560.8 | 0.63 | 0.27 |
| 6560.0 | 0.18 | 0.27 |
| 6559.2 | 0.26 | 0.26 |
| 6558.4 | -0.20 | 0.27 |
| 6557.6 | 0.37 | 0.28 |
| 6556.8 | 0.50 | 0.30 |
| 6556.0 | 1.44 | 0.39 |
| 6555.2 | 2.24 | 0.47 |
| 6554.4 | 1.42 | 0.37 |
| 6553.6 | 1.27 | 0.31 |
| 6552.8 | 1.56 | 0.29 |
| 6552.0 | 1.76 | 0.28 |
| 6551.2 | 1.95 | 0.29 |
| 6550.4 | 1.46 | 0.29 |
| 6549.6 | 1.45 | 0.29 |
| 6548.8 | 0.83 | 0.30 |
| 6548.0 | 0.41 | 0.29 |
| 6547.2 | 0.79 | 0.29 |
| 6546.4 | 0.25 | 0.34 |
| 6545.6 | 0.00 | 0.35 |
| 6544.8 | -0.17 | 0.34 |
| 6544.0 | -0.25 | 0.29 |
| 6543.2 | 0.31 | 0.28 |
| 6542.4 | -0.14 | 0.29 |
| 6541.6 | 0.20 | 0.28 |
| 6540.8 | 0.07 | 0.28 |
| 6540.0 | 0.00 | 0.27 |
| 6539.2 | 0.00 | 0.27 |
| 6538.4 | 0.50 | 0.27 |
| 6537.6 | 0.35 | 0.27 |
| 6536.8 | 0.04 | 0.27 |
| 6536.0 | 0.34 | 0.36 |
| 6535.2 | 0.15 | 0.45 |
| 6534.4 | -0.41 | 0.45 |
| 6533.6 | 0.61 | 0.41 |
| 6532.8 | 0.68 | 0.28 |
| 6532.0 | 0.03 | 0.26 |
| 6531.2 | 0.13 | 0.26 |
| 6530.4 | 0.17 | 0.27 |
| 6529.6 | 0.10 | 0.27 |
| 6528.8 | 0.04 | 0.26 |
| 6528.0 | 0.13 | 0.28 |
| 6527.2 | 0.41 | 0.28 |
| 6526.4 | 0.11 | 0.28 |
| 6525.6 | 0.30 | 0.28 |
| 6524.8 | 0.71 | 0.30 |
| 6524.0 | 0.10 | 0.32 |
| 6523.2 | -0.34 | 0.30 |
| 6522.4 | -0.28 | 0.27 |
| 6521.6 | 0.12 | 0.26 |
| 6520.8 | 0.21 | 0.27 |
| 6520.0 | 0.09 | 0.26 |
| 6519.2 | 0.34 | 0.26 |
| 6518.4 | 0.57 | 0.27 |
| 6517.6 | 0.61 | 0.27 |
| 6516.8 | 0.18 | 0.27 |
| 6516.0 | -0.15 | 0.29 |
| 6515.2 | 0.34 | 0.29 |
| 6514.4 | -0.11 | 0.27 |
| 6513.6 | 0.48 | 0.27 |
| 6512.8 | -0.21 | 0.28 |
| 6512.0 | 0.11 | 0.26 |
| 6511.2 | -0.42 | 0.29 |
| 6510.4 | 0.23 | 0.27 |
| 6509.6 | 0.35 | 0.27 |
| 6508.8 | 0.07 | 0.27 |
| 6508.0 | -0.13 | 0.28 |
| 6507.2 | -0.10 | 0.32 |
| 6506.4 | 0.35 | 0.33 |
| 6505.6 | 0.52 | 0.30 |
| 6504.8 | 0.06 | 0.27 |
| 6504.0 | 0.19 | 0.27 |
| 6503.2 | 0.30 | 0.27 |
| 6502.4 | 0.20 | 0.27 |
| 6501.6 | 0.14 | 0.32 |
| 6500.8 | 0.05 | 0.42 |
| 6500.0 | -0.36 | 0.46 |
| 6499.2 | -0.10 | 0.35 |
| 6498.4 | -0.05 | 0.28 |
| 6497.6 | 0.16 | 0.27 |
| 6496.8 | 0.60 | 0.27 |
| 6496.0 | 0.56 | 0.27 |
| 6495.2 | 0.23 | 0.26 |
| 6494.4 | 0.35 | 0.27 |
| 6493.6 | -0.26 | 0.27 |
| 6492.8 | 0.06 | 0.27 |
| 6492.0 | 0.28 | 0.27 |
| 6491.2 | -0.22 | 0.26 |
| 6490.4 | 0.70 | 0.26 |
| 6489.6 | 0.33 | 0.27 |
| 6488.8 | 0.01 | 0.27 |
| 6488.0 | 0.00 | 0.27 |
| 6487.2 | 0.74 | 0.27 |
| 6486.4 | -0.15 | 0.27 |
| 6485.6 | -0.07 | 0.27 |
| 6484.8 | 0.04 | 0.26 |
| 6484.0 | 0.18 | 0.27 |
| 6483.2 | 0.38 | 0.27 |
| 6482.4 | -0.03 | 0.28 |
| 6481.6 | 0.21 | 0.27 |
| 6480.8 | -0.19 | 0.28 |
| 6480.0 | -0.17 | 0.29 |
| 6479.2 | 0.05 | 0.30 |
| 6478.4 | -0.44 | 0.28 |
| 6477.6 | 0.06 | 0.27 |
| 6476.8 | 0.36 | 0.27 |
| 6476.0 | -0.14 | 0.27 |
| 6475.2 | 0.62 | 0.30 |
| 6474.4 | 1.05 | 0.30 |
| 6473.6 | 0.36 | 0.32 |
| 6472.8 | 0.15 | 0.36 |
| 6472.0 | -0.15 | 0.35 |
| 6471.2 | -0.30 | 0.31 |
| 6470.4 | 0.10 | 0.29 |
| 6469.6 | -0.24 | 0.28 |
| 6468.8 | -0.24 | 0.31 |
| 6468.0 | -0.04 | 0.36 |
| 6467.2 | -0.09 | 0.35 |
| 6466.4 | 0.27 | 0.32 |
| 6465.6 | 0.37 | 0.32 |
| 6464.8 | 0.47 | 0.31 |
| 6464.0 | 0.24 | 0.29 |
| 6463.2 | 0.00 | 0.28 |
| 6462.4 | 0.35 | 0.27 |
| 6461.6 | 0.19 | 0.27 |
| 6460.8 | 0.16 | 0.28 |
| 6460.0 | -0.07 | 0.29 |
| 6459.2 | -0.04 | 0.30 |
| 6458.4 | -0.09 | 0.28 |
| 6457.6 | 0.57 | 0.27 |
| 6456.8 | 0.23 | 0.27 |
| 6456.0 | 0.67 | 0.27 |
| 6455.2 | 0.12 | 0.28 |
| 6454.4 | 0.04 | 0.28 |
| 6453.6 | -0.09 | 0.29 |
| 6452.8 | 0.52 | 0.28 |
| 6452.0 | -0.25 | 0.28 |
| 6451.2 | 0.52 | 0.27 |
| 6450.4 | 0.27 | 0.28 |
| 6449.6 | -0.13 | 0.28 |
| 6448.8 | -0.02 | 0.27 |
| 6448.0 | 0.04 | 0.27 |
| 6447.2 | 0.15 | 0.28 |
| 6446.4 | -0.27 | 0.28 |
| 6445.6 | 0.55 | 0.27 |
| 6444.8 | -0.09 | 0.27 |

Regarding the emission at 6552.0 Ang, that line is [O II] 3727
